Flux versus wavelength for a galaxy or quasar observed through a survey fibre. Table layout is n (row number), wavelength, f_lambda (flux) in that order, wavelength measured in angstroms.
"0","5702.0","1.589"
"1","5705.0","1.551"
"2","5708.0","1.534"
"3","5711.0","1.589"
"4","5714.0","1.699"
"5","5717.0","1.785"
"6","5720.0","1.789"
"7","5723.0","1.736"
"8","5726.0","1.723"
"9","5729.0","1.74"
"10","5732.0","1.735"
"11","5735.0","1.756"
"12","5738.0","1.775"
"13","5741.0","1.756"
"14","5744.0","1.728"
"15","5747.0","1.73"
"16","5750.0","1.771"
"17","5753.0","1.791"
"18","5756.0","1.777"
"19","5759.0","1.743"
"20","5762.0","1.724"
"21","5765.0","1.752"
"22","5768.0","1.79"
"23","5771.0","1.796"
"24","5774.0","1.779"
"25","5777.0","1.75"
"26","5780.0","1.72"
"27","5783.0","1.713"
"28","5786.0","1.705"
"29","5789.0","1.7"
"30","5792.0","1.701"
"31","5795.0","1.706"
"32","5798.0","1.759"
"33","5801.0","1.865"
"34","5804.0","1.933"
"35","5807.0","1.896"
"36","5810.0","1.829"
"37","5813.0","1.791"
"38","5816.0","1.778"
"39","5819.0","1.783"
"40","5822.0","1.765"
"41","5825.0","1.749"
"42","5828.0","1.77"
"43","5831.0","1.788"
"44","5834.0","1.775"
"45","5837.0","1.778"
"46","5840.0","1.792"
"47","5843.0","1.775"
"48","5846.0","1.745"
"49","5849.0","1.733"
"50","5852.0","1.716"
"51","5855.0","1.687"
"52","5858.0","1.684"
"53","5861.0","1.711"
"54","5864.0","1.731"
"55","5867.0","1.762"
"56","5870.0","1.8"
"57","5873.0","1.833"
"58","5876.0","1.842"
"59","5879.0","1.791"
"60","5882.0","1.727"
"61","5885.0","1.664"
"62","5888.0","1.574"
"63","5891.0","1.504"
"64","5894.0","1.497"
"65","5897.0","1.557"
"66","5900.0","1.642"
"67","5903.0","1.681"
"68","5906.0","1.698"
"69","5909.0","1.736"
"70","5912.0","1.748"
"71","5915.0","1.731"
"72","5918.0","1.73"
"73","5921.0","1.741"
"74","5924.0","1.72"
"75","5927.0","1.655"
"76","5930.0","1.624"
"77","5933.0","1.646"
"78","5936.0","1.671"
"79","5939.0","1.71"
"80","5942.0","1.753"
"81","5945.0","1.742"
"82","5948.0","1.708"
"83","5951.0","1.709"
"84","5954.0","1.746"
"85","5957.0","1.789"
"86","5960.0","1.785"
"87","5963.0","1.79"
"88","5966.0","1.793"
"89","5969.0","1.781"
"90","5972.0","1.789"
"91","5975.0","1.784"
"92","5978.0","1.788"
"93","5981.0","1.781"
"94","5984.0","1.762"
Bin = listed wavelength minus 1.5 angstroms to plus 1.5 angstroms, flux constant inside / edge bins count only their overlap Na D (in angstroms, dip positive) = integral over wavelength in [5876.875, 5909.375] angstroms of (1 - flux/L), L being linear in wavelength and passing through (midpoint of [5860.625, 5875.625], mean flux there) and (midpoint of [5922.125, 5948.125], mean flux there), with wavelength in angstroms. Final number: 1.9 angstroms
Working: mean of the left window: 1.78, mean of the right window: 1.69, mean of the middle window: 1.64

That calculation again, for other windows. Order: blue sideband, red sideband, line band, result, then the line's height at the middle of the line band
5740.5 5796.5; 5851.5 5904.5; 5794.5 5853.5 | -2.5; 1.72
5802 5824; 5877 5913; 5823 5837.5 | 0.1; 1.79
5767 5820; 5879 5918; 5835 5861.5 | -0.4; 1.71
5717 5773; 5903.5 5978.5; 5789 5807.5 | -0.5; 1.75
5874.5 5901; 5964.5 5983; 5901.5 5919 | -0.4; 1.68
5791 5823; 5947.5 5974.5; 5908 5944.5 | 1.4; 1.78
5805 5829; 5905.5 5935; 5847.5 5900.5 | 1.6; 1.75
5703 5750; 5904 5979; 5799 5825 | -1.6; 1.72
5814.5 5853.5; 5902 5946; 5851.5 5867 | 0.3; 1.75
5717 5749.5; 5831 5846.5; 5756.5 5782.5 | 0.0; 1.76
